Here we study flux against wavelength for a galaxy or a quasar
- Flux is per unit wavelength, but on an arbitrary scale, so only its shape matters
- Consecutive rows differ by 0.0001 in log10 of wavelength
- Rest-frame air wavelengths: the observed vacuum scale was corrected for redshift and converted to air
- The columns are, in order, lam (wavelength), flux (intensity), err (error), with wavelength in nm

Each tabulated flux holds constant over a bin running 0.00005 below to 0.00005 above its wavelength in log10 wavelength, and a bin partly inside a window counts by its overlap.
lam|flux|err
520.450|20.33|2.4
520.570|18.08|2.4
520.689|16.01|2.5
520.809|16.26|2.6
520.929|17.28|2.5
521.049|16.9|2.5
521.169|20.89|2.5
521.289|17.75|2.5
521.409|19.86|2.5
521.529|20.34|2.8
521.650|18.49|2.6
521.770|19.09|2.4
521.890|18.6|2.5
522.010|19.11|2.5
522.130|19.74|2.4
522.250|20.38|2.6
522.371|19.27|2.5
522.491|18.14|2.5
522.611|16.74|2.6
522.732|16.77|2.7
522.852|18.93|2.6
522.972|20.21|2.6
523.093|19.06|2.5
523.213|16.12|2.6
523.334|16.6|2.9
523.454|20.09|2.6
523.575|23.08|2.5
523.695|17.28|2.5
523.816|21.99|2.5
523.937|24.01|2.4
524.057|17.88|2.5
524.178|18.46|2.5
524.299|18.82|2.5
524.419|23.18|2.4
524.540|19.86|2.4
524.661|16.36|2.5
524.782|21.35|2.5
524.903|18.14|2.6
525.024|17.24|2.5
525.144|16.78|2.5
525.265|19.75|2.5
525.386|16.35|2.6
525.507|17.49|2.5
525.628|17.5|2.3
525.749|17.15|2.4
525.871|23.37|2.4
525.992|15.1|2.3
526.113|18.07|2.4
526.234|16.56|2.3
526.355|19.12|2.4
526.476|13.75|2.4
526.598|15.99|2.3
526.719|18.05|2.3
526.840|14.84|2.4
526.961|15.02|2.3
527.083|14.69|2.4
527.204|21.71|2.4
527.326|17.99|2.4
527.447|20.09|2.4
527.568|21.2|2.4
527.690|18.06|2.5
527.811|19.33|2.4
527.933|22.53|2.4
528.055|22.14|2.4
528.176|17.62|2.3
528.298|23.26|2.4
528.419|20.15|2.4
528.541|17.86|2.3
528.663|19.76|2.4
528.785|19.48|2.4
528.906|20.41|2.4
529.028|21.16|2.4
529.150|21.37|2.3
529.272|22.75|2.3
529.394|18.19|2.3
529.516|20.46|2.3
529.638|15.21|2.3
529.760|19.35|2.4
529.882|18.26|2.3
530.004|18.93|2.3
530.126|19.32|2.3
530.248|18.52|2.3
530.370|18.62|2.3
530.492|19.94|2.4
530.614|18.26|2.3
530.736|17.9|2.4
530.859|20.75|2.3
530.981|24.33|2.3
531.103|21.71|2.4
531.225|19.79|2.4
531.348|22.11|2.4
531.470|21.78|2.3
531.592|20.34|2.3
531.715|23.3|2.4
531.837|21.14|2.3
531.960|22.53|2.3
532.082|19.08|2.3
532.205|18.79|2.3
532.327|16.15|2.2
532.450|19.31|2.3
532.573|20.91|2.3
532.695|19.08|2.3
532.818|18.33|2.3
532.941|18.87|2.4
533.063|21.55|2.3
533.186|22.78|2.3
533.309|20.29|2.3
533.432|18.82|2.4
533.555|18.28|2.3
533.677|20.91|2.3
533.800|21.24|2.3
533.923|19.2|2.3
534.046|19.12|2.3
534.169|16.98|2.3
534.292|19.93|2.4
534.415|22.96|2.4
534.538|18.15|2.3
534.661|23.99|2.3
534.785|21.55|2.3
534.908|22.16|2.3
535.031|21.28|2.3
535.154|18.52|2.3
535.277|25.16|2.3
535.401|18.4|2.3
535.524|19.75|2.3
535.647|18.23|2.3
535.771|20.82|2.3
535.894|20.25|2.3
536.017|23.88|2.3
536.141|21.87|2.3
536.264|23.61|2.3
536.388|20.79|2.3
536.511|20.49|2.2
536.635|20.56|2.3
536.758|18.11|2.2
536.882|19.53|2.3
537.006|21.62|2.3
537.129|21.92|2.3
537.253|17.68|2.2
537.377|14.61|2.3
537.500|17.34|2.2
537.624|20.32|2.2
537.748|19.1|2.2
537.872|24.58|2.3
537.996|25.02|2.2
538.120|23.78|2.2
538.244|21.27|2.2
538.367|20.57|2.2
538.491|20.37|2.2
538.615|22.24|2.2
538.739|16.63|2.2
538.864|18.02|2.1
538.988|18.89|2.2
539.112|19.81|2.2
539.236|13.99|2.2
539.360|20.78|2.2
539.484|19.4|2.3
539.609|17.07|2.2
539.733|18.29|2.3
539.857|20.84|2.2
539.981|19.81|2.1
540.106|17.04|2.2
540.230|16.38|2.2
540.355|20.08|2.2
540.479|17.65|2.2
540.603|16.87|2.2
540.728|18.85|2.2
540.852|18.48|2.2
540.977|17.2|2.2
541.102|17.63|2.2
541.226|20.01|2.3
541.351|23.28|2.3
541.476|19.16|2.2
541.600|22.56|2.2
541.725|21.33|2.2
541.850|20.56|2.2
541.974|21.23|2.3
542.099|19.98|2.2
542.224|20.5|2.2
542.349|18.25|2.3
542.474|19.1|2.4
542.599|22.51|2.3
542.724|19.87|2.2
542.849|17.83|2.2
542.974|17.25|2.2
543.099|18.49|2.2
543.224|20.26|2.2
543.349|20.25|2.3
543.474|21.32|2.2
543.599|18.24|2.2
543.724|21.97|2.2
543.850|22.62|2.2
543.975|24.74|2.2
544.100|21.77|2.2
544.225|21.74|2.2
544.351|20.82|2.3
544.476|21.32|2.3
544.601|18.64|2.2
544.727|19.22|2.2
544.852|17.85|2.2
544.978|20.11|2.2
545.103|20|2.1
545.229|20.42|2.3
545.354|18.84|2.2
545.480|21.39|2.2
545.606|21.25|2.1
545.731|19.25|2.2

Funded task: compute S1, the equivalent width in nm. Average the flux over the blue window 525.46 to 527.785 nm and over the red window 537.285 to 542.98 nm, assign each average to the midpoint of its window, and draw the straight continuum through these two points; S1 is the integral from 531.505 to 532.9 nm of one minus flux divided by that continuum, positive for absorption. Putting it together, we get -0.112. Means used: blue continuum 17.7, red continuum 19.5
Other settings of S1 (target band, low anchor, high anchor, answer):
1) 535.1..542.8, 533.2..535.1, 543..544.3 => 0.31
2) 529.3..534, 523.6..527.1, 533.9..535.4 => 0.00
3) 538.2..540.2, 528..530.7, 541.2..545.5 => 0.11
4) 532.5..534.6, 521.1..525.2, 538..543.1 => -0.06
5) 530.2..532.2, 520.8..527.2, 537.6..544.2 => -0.16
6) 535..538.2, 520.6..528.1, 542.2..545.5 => -0.18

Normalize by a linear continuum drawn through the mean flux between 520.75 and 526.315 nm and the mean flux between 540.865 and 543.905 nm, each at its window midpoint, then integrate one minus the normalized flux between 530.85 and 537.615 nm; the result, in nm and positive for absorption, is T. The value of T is -0.314 nm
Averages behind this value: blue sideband 18.7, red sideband 20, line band 20.4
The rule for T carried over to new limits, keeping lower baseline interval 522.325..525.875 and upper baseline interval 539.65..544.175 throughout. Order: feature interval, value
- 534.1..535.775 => -0.10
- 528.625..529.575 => -0.07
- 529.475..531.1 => -0.01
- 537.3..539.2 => -0.05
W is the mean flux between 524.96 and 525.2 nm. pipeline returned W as 17.1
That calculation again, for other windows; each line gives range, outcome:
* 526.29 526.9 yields 16.4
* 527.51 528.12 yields 20.6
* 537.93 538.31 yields 23.4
